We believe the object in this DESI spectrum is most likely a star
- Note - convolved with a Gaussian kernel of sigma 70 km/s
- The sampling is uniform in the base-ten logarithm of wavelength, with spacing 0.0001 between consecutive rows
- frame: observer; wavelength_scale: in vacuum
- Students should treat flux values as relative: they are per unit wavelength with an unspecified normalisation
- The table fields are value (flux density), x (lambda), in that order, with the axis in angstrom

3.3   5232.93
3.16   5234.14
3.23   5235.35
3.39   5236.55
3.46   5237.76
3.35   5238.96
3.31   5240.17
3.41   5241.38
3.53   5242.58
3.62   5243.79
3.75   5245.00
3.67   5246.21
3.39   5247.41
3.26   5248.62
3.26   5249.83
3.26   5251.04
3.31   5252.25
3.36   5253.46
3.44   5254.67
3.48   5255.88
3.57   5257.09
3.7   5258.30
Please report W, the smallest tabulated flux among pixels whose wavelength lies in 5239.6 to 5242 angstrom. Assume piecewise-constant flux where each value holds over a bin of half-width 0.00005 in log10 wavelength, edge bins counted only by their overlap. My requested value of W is 3.31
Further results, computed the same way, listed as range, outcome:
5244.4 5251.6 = 3.26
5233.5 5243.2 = 3.16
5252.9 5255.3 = 3.36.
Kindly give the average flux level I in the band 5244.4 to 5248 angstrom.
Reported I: 3.61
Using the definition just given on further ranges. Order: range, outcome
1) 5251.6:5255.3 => 3.37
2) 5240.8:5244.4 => 3.52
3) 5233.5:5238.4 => 3.31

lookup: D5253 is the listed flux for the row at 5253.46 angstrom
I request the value 3.36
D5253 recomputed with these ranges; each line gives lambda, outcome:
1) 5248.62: 3.26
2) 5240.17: 3.31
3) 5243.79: 3.62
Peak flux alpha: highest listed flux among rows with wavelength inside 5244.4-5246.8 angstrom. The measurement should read 3.75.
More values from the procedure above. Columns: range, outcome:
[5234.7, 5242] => 3.46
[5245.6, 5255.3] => 3.67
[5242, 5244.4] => 3.62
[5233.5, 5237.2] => 3.39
